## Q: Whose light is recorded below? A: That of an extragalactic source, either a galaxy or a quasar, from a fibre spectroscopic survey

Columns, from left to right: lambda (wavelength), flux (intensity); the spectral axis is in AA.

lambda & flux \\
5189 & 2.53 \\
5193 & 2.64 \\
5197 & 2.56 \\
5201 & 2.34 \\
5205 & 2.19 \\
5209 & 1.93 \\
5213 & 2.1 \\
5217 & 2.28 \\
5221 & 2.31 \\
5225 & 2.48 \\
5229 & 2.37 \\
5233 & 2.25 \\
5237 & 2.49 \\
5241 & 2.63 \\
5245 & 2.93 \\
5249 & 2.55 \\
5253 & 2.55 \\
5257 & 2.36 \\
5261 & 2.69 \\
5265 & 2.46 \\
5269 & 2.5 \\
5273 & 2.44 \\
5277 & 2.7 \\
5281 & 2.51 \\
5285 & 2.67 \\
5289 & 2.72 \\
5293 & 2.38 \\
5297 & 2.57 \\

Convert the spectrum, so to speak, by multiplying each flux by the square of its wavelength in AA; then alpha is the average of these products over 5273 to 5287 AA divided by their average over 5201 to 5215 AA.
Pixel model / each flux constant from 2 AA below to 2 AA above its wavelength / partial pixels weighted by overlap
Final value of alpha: 1.3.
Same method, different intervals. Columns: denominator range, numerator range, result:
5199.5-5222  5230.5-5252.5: 1.19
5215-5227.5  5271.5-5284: 1.11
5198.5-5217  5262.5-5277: 1.18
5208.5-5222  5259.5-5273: 1.19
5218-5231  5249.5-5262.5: 1.08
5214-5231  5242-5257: 1.13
